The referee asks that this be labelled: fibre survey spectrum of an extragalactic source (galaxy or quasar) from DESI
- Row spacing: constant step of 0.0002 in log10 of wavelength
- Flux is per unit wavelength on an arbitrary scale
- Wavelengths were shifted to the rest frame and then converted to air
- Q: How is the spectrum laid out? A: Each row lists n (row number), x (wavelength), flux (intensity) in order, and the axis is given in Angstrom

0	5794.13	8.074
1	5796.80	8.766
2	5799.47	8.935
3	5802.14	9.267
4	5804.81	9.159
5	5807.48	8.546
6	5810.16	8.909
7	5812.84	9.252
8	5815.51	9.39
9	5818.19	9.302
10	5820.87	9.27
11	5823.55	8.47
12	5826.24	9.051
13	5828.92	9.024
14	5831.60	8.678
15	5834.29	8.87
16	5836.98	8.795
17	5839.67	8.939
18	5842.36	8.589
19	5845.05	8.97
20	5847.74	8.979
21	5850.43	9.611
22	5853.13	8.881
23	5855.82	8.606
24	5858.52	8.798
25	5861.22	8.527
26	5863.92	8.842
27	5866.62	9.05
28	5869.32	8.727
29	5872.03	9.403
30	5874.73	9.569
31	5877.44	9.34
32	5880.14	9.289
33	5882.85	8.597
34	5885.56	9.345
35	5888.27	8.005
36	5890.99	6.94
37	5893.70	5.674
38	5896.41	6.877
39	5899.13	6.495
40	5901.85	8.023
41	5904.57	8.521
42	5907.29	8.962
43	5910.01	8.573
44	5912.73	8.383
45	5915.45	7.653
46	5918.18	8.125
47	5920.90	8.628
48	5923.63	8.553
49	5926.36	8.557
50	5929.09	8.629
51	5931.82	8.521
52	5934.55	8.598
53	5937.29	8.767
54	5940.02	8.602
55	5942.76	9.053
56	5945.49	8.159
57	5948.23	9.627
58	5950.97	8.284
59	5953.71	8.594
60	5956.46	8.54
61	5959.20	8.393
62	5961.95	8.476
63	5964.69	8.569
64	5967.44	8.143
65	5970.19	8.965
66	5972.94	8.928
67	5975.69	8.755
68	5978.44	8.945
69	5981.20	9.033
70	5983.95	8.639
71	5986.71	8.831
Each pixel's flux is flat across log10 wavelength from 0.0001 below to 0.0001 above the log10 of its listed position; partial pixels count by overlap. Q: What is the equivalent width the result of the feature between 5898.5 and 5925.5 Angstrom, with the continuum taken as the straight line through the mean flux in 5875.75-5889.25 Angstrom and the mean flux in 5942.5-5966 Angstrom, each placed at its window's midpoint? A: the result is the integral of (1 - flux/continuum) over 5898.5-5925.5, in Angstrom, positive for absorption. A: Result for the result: 1.7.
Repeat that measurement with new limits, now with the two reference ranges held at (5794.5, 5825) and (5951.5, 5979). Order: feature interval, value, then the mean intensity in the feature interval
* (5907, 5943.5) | 0.78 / 8.52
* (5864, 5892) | -0.07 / 8.85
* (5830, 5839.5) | 0.13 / 8.8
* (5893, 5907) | 2.30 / 7.33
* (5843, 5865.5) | -0.02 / 8.9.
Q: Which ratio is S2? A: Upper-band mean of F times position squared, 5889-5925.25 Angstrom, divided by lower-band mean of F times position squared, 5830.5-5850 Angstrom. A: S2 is 0.90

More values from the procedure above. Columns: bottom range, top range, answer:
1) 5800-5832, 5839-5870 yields 1.00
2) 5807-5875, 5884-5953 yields 0.94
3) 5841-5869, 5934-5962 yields 1.01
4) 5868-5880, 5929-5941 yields 0.95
